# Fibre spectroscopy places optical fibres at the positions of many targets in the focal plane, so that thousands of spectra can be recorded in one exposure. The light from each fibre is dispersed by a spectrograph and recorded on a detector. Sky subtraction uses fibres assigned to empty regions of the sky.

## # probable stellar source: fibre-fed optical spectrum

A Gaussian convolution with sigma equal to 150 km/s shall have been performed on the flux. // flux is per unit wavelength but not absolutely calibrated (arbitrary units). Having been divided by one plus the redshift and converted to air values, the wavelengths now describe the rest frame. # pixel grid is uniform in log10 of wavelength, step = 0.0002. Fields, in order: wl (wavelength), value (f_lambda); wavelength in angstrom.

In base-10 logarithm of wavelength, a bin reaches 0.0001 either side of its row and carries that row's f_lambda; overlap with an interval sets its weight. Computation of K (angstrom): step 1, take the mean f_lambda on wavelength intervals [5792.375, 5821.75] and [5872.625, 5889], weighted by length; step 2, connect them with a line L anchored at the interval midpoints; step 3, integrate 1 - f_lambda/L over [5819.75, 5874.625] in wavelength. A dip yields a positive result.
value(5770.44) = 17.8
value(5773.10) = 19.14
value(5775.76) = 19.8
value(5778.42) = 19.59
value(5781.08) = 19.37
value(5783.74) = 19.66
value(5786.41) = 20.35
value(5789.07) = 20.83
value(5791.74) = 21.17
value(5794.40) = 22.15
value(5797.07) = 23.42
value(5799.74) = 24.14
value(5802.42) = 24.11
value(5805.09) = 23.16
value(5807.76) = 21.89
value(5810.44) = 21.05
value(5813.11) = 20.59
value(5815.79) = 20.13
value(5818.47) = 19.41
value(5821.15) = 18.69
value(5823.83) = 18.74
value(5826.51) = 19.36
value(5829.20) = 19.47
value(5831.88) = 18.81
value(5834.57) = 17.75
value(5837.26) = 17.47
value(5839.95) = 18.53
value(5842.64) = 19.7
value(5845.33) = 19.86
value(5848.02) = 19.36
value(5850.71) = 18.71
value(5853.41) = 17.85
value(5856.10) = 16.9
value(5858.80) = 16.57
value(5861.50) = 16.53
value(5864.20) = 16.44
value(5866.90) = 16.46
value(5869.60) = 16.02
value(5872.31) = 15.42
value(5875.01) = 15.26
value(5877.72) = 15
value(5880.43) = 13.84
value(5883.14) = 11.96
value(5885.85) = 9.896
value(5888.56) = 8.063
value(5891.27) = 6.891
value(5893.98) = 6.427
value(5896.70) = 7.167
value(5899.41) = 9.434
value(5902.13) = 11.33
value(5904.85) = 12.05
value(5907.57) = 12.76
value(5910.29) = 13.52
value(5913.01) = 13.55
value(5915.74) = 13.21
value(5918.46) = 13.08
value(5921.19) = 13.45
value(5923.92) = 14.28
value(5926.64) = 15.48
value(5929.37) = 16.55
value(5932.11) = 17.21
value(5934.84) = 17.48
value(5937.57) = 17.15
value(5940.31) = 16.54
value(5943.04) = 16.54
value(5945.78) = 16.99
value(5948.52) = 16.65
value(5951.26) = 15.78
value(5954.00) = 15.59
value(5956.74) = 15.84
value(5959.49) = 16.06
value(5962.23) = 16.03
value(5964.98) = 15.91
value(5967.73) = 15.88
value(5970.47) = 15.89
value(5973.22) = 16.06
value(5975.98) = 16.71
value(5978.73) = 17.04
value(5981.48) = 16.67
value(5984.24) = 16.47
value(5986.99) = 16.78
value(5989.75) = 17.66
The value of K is -3.7 angstrom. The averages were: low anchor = 21.8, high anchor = 12.8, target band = 17.9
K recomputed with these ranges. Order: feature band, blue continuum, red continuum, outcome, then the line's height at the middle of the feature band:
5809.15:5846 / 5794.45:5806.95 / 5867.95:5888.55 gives 1.4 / 20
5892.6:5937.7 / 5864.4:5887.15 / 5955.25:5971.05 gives 6.1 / 15.1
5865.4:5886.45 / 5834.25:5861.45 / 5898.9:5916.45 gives 1.5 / 15.5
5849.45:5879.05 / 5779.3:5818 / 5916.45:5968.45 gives 3.9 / 18.9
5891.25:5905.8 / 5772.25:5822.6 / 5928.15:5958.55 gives 7.2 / 17.9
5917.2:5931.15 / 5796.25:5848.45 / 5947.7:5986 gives 2.2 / 17.4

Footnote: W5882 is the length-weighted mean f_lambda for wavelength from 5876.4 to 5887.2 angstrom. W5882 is 12.7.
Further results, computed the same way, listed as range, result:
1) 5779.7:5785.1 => 19.5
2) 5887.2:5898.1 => 7.15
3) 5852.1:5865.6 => 16.9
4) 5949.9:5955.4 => 15.7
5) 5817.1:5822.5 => 19.1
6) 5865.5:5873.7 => 16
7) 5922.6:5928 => 14.9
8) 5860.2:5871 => 16.4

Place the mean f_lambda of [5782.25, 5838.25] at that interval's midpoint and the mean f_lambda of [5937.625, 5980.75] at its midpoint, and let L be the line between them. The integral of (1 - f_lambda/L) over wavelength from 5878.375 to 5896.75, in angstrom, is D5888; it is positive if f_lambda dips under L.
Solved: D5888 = 8.8 angstrom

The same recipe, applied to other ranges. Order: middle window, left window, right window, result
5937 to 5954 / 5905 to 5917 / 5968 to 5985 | -1.9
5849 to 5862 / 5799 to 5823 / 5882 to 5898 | -3.2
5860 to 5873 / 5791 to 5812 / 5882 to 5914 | -1.8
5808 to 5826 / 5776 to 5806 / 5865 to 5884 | -0.3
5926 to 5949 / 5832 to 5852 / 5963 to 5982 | 0.2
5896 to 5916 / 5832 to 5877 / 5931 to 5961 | 6.2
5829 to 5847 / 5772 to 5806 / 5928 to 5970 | 0.9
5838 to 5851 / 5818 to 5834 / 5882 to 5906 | -2.3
